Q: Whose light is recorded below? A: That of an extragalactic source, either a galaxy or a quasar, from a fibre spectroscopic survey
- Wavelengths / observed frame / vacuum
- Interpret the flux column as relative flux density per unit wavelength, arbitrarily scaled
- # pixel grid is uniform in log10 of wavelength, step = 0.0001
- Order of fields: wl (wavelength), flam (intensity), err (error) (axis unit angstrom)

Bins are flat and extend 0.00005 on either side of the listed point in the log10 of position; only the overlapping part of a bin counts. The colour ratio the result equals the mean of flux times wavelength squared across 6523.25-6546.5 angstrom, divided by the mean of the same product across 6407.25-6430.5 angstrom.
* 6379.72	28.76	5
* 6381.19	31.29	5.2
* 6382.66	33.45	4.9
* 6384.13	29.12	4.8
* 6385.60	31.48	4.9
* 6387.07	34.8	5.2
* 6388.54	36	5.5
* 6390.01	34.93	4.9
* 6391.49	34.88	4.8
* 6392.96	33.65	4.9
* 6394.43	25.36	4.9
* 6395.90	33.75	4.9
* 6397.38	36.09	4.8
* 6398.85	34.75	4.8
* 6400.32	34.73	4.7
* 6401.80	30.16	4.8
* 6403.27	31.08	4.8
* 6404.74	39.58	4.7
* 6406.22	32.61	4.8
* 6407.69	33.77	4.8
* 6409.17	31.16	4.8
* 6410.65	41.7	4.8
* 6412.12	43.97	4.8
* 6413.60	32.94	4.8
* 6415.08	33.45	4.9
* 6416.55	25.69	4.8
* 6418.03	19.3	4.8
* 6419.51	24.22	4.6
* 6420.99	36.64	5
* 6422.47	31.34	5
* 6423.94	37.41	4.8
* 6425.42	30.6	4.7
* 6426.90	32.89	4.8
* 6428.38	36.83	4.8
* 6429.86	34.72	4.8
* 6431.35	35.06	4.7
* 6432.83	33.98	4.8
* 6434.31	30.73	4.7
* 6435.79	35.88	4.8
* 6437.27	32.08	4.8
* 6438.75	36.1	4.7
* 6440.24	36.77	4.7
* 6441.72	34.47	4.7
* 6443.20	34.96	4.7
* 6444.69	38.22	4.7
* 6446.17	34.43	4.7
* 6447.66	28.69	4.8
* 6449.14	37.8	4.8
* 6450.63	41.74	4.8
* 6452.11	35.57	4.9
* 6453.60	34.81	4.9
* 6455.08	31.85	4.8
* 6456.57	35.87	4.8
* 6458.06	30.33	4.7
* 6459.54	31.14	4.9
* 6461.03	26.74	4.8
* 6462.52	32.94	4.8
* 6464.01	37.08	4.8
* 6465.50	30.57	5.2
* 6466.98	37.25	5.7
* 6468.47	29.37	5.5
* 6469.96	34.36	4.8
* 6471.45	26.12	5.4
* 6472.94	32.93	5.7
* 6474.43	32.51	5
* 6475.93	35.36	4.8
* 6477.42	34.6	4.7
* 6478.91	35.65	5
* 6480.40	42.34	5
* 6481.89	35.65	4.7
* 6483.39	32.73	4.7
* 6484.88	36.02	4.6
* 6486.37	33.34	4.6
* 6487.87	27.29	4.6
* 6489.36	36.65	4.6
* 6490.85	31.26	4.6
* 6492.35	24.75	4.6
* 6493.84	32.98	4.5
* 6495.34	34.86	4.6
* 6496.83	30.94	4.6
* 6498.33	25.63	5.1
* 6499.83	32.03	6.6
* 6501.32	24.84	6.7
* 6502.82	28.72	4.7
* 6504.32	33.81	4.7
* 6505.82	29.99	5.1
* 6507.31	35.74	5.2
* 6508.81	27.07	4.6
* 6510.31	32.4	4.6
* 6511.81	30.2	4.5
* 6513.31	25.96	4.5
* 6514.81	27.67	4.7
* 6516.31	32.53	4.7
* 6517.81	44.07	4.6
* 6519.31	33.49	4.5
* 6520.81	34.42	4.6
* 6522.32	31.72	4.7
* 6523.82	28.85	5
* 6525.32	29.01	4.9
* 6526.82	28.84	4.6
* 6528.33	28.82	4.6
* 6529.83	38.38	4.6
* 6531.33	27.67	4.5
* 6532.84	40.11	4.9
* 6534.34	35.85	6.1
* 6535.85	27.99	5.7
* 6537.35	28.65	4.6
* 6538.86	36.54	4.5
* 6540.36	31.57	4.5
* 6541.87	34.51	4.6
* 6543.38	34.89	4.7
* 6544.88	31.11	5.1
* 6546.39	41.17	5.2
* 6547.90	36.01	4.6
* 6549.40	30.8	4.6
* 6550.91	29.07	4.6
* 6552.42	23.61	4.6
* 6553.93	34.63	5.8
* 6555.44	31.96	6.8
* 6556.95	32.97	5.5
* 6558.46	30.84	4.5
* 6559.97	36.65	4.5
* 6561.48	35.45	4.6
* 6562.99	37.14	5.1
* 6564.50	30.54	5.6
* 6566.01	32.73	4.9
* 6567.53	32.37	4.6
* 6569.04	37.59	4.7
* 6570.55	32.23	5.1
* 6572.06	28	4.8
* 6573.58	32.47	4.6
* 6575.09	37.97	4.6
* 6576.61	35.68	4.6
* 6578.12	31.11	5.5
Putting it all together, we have 1.0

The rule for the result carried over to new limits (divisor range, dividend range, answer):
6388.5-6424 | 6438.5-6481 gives 1.05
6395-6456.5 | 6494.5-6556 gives 0.97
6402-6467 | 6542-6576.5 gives 1.03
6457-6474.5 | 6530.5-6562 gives 1.06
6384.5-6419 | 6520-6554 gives 1.02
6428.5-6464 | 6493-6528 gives 0.93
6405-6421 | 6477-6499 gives 1.04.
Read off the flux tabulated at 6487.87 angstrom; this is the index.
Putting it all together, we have 27.29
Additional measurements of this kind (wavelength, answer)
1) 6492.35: 24.75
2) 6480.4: 42.34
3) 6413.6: 32.94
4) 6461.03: 26.74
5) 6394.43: 25.36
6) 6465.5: 30.57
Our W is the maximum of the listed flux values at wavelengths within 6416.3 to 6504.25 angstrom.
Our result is 42.34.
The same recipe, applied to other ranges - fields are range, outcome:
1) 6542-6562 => 41.17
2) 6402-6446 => 43.97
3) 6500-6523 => 44.07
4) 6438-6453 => 41.74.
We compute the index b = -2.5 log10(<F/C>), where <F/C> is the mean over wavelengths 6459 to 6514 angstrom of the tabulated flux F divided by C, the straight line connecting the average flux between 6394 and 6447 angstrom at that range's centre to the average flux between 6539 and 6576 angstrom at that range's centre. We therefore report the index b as 0.05 mag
